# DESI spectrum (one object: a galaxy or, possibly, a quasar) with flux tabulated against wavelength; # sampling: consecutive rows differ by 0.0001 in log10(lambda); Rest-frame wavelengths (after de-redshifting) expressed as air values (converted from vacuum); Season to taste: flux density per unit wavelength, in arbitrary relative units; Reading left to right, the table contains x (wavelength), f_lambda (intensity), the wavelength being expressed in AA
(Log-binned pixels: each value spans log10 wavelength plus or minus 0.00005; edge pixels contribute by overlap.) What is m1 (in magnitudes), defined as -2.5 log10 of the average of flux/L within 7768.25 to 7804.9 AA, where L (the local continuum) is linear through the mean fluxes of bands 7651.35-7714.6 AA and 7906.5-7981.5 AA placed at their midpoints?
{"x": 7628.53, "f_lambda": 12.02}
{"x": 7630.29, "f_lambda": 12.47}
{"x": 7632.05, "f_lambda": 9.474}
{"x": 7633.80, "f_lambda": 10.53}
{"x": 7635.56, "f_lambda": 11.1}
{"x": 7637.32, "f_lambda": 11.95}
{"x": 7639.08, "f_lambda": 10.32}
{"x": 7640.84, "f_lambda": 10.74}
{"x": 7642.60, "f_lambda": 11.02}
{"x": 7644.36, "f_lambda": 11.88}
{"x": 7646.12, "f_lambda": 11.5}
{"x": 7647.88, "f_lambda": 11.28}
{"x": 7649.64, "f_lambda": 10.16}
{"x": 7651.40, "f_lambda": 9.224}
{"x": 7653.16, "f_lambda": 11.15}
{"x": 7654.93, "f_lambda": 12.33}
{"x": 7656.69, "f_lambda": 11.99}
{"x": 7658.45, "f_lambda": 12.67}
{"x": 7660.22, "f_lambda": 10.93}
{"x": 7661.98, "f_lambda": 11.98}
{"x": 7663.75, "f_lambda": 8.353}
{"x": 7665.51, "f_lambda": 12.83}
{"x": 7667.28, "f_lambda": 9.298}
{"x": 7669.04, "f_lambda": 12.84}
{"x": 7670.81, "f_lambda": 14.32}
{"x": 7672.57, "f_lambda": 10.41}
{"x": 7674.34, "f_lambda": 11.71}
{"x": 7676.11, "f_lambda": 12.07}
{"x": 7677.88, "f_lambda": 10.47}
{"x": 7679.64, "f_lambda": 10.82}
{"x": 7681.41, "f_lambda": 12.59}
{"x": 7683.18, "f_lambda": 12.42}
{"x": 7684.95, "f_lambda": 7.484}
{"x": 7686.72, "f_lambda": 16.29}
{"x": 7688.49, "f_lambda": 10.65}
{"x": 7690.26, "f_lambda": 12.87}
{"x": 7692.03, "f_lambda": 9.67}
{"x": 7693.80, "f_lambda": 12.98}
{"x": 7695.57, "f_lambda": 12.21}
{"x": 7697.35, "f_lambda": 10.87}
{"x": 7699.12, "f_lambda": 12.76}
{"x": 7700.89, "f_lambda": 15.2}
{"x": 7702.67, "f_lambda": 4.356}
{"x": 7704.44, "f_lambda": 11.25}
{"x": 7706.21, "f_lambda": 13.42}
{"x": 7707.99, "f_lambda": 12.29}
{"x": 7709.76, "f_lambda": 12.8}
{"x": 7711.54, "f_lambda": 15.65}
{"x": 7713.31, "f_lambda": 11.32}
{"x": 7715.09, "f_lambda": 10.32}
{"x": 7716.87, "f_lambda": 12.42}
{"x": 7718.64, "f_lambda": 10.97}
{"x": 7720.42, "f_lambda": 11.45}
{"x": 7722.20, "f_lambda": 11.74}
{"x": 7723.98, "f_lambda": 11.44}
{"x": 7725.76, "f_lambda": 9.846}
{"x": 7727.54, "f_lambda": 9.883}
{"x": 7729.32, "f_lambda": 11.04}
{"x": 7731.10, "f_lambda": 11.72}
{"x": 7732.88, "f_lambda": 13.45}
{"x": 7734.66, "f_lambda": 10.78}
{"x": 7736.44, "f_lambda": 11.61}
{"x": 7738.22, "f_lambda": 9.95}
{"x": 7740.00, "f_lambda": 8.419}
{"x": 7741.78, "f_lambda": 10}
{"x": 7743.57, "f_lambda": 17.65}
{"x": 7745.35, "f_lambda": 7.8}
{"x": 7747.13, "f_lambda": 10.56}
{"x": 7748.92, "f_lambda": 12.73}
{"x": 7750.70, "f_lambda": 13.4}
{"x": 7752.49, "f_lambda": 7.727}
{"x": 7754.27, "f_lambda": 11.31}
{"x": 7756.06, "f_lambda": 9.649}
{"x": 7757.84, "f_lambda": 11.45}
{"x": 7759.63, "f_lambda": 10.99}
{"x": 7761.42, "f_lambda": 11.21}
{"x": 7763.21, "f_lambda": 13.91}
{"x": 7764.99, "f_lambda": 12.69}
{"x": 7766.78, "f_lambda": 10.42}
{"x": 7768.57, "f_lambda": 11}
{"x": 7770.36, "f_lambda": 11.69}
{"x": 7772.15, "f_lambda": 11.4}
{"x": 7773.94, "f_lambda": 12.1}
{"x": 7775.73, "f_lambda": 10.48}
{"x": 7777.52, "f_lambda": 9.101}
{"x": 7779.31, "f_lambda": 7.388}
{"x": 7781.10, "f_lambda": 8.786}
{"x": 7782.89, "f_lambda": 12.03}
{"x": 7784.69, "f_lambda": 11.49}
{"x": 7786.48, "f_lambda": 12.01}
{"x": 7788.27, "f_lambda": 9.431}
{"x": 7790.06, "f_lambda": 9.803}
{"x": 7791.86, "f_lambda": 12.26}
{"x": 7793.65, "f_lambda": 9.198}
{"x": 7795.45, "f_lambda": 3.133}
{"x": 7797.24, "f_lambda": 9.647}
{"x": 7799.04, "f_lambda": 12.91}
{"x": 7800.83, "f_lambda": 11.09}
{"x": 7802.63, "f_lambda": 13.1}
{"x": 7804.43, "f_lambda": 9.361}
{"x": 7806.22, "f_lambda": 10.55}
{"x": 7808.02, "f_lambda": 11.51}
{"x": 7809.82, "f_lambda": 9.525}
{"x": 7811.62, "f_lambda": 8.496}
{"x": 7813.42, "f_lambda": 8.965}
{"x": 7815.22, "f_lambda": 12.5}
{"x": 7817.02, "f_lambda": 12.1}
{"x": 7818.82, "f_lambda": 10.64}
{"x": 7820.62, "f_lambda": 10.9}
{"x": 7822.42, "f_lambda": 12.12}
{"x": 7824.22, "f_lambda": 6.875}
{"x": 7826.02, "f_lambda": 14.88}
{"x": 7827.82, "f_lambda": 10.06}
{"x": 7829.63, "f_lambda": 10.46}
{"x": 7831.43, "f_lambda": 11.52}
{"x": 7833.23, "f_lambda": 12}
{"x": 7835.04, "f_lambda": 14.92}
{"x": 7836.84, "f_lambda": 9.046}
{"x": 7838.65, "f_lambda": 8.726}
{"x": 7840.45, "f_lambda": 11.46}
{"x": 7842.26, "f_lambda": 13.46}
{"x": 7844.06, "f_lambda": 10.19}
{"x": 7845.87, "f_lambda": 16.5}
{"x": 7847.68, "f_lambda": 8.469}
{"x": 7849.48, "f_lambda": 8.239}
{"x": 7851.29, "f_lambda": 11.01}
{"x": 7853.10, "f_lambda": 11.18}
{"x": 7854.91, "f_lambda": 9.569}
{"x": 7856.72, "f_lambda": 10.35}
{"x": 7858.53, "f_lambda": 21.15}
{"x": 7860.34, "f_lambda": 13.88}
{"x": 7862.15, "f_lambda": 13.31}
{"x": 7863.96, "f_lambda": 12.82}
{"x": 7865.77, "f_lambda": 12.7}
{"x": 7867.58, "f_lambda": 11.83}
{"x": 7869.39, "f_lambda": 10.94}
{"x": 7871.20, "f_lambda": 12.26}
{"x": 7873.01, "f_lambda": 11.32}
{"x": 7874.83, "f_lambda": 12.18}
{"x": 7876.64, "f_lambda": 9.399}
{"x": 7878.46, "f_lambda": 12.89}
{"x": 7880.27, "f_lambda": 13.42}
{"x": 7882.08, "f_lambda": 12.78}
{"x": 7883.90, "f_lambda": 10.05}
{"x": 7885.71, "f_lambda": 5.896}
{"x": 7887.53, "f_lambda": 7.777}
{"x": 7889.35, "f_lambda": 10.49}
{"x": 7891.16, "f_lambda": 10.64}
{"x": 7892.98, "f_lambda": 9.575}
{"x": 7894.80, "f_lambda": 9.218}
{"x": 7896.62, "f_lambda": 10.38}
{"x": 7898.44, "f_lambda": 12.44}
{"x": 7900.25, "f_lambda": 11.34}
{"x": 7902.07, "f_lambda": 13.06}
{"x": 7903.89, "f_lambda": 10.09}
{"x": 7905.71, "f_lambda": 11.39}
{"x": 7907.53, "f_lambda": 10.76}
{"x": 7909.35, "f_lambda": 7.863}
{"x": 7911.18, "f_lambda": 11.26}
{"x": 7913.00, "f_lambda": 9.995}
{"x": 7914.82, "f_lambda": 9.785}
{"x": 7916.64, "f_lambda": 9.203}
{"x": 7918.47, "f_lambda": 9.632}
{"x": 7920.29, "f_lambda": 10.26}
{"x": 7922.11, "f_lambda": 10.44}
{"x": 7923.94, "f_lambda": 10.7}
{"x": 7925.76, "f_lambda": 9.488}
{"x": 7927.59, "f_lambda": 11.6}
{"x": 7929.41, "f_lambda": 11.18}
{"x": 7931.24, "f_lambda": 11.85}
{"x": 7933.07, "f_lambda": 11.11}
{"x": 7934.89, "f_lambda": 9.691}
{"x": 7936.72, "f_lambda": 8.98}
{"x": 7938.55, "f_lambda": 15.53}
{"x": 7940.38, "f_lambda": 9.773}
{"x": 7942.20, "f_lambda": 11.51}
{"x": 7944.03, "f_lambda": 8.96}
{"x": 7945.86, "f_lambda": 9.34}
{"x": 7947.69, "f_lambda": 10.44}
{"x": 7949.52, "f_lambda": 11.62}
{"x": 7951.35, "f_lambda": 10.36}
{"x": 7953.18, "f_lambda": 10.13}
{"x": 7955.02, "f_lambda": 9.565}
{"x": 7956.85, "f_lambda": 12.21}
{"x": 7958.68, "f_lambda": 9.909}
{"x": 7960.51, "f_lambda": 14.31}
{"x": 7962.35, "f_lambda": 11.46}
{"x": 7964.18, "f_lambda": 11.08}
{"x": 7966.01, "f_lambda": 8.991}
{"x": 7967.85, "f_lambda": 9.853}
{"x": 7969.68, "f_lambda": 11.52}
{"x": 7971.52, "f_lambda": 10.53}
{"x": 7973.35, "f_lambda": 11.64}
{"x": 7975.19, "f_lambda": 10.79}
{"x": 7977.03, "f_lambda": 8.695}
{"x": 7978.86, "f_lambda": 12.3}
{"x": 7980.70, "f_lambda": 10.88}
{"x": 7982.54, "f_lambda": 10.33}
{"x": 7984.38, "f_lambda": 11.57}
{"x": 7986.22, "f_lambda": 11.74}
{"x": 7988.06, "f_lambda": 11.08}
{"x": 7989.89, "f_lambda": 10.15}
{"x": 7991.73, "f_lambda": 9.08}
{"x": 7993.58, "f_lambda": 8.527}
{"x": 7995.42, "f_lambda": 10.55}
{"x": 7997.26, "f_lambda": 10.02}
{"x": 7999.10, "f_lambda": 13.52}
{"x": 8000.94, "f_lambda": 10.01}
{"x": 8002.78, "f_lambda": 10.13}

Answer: 0.09 mag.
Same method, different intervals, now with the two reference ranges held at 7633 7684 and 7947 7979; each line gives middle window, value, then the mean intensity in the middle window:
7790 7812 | 0.10 mag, 10.1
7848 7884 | -0.10 mag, 12.1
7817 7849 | -0.02 mag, 11.3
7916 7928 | 0.08 mag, 10.1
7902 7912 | 0.04 mag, 10.5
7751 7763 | 0.04 mag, 10.7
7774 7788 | 0.09 mag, 10.3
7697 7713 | -0.08 mag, 12.1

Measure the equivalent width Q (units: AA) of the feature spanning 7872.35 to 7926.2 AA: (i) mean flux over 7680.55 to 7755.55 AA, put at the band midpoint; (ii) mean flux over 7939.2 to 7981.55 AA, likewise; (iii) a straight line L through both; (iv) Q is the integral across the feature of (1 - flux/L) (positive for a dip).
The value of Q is 2.25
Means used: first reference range 11.5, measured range 10.5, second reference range 10.7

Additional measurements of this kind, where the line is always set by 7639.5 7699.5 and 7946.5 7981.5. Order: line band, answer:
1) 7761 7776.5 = -0.6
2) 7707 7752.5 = -0.6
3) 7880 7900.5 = 1.5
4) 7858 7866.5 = -2.7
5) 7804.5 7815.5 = 1.1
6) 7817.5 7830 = 0.3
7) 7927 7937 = 0.1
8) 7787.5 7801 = 1.9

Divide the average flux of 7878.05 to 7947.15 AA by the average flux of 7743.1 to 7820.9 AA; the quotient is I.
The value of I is 0.98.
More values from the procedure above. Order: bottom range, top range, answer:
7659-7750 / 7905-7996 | 0.92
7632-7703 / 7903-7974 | 0.93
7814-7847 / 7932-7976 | 0.94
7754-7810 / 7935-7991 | 1.02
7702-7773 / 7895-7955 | 0.94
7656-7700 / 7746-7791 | 0.93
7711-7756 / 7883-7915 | 0.90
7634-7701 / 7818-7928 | 0.96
